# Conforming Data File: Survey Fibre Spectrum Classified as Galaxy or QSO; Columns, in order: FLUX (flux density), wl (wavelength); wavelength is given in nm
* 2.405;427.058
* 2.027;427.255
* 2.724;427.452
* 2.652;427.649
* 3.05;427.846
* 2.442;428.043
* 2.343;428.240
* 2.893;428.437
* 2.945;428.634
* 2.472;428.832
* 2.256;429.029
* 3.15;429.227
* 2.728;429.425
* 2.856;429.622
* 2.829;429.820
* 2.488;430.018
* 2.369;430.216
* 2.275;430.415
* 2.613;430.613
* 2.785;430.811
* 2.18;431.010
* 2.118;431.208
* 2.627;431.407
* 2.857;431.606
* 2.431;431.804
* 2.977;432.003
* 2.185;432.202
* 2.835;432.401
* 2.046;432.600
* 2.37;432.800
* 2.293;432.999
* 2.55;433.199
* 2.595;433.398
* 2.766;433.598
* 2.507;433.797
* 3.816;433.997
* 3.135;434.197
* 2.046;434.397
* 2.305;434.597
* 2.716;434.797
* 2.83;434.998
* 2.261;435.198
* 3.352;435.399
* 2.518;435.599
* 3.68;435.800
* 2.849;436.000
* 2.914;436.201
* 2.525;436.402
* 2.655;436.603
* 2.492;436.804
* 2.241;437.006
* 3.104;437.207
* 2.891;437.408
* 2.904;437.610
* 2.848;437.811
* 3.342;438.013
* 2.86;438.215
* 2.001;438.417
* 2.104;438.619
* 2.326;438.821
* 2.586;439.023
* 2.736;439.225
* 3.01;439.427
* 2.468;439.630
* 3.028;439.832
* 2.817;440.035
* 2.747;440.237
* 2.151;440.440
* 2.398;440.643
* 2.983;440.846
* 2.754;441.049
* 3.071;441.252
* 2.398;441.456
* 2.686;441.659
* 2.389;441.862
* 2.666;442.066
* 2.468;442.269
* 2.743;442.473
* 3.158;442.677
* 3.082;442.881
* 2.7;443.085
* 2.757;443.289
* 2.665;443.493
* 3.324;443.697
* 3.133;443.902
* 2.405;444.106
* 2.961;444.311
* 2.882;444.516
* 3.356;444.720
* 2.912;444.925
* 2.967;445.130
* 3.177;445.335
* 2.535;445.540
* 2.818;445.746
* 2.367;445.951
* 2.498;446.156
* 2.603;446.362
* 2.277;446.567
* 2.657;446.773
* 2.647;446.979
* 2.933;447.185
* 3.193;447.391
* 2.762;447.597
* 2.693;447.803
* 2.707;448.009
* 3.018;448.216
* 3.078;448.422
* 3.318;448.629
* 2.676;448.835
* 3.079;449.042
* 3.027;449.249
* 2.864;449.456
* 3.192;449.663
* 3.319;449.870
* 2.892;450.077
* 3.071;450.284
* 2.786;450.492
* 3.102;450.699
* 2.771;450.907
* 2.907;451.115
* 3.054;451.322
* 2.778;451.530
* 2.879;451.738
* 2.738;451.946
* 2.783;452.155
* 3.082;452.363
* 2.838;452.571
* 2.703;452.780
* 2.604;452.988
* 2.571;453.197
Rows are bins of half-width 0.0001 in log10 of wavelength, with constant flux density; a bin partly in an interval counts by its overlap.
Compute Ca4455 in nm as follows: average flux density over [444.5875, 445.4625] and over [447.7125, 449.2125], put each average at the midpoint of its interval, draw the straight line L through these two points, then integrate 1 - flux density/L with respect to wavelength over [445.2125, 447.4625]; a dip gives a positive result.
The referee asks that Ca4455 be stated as 0.247 nm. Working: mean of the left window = 3.08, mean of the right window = 2.94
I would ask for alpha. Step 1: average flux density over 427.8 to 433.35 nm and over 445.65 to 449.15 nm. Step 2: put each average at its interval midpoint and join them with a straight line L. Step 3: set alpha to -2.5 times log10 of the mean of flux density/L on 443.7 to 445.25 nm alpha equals -0.09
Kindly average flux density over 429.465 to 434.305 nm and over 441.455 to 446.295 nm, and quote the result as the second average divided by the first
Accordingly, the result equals 1.07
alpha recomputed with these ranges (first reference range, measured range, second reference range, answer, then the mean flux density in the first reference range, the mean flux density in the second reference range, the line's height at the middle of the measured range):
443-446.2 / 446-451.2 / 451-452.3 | -0.01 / 2.85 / 2.86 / 2.86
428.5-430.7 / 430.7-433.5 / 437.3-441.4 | 0.07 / 2.64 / 2.7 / 2.65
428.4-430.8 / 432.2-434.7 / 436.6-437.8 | 0.04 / 2.65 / 2.73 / 2.69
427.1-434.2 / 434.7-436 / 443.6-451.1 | -0.08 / 2.61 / 2.89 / 2.69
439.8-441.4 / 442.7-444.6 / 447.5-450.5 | -0.03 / 2.72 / 2.97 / 2.81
